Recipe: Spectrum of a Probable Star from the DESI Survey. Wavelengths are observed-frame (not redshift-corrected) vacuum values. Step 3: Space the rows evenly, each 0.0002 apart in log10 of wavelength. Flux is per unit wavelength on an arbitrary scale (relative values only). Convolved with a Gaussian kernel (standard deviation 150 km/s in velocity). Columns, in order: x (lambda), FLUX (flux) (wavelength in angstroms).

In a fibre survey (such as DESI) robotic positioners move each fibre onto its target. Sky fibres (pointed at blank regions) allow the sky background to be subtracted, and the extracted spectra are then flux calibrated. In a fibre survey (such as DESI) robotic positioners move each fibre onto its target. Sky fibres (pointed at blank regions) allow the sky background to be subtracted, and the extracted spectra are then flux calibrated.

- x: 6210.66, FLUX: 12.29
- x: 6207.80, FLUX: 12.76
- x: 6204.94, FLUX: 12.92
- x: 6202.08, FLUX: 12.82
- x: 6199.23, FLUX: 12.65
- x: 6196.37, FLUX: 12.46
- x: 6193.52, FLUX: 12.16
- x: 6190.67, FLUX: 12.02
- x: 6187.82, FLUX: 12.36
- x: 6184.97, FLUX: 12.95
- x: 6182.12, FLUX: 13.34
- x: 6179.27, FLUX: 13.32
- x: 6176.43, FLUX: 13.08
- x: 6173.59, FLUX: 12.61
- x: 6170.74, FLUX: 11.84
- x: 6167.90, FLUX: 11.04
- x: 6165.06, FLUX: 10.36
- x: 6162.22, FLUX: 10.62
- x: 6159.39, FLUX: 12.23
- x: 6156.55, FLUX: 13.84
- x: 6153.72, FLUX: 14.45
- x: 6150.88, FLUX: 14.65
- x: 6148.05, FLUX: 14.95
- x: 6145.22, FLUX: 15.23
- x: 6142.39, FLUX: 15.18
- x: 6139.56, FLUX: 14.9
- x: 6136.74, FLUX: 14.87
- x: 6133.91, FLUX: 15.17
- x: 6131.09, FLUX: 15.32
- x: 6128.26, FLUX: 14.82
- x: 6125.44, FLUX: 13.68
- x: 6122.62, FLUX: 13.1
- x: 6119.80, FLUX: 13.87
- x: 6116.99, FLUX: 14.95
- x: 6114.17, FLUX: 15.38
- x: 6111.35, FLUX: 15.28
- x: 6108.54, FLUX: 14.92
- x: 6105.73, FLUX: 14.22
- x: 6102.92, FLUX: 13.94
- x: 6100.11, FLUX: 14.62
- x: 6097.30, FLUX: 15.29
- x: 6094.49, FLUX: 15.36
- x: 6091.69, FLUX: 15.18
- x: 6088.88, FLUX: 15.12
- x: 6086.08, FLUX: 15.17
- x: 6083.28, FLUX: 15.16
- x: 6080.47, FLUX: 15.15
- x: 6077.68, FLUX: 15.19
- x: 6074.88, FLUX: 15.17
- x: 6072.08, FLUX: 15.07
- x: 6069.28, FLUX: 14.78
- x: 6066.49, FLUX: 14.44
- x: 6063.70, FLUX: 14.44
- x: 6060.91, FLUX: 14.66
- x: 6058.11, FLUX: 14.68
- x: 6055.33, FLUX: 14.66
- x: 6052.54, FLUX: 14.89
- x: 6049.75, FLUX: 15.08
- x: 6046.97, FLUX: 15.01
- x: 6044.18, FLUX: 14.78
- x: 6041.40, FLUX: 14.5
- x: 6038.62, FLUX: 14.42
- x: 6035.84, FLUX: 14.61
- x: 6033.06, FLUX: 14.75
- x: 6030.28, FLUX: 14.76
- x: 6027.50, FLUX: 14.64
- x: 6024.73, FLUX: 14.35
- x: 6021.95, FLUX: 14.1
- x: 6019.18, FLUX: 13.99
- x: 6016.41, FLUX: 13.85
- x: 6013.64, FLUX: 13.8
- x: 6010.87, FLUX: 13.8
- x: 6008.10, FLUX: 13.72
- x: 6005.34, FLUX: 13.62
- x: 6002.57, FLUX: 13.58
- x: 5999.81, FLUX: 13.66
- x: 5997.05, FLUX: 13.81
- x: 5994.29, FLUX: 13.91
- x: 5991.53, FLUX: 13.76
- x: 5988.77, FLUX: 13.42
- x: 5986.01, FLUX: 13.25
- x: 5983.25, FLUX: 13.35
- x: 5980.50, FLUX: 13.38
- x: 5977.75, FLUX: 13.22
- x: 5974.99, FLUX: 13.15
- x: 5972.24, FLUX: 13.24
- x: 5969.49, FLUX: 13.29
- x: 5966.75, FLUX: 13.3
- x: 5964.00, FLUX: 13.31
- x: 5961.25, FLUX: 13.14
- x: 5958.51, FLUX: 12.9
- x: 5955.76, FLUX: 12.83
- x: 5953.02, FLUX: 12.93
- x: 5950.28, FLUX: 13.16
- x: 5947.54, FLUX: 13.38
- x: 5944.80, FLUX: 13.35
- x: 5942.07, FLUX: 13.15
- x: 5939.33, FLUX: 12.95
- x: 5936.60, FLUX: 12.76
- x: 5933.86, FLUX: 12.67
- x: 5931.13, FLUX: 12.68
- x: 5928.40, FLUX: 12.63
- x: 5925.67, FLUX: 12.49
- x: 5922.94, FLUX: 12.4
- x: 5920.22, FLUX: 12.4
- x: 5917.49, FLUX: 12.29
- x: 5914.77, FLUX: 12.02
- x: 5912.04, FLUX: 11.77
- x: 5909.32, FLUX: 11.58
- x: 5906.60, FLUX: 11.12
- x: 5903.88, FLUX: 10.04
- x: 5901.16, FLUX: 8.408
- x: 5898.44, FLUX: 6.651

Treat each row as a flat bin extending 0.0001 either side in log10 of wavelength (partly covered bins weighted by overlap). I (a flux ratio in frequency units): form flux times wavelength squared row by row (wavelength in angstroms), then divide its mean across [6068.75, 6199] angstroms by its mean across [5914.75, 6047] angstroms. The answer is 1.09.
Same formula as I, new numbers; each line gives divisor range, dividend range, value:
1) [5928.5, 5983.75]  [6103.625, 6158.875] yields 1.18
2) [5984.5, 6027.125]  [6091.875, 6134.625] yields 1.10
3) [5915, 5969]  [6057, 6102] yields 1.22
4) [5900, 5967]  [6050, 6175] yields 1.23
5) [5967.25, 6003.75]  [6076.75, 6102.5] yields 1.16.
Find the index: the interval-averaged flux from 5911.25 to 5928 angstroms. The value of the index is 12.3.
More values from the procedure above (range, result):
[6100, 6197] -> 13.6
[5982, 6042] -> 14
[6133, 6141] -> 15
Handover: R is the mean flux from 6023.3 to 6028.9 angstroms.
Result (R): 14.5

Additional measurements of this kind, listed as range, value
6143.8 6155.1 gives 14.8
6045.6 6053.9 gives 15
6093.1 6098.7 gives 15.3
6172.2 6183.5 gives 13.1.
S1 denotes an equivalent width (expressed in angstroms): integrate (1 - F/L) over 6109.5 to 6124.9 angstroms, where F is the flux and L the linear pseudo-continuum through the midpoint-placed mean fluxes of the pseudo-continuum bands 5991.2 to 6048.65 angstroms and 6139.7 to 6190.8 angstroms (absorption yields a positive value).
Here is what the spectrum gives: -1.2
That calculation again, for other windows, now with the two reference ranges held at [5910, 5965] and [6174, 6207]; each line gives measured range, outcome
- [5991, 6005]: -1.1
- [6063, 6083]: -3.4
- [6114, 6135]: -2.9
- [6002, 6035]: -3.5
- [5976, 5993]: -0.9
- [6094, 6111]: -2.7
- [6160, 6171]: 1.5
